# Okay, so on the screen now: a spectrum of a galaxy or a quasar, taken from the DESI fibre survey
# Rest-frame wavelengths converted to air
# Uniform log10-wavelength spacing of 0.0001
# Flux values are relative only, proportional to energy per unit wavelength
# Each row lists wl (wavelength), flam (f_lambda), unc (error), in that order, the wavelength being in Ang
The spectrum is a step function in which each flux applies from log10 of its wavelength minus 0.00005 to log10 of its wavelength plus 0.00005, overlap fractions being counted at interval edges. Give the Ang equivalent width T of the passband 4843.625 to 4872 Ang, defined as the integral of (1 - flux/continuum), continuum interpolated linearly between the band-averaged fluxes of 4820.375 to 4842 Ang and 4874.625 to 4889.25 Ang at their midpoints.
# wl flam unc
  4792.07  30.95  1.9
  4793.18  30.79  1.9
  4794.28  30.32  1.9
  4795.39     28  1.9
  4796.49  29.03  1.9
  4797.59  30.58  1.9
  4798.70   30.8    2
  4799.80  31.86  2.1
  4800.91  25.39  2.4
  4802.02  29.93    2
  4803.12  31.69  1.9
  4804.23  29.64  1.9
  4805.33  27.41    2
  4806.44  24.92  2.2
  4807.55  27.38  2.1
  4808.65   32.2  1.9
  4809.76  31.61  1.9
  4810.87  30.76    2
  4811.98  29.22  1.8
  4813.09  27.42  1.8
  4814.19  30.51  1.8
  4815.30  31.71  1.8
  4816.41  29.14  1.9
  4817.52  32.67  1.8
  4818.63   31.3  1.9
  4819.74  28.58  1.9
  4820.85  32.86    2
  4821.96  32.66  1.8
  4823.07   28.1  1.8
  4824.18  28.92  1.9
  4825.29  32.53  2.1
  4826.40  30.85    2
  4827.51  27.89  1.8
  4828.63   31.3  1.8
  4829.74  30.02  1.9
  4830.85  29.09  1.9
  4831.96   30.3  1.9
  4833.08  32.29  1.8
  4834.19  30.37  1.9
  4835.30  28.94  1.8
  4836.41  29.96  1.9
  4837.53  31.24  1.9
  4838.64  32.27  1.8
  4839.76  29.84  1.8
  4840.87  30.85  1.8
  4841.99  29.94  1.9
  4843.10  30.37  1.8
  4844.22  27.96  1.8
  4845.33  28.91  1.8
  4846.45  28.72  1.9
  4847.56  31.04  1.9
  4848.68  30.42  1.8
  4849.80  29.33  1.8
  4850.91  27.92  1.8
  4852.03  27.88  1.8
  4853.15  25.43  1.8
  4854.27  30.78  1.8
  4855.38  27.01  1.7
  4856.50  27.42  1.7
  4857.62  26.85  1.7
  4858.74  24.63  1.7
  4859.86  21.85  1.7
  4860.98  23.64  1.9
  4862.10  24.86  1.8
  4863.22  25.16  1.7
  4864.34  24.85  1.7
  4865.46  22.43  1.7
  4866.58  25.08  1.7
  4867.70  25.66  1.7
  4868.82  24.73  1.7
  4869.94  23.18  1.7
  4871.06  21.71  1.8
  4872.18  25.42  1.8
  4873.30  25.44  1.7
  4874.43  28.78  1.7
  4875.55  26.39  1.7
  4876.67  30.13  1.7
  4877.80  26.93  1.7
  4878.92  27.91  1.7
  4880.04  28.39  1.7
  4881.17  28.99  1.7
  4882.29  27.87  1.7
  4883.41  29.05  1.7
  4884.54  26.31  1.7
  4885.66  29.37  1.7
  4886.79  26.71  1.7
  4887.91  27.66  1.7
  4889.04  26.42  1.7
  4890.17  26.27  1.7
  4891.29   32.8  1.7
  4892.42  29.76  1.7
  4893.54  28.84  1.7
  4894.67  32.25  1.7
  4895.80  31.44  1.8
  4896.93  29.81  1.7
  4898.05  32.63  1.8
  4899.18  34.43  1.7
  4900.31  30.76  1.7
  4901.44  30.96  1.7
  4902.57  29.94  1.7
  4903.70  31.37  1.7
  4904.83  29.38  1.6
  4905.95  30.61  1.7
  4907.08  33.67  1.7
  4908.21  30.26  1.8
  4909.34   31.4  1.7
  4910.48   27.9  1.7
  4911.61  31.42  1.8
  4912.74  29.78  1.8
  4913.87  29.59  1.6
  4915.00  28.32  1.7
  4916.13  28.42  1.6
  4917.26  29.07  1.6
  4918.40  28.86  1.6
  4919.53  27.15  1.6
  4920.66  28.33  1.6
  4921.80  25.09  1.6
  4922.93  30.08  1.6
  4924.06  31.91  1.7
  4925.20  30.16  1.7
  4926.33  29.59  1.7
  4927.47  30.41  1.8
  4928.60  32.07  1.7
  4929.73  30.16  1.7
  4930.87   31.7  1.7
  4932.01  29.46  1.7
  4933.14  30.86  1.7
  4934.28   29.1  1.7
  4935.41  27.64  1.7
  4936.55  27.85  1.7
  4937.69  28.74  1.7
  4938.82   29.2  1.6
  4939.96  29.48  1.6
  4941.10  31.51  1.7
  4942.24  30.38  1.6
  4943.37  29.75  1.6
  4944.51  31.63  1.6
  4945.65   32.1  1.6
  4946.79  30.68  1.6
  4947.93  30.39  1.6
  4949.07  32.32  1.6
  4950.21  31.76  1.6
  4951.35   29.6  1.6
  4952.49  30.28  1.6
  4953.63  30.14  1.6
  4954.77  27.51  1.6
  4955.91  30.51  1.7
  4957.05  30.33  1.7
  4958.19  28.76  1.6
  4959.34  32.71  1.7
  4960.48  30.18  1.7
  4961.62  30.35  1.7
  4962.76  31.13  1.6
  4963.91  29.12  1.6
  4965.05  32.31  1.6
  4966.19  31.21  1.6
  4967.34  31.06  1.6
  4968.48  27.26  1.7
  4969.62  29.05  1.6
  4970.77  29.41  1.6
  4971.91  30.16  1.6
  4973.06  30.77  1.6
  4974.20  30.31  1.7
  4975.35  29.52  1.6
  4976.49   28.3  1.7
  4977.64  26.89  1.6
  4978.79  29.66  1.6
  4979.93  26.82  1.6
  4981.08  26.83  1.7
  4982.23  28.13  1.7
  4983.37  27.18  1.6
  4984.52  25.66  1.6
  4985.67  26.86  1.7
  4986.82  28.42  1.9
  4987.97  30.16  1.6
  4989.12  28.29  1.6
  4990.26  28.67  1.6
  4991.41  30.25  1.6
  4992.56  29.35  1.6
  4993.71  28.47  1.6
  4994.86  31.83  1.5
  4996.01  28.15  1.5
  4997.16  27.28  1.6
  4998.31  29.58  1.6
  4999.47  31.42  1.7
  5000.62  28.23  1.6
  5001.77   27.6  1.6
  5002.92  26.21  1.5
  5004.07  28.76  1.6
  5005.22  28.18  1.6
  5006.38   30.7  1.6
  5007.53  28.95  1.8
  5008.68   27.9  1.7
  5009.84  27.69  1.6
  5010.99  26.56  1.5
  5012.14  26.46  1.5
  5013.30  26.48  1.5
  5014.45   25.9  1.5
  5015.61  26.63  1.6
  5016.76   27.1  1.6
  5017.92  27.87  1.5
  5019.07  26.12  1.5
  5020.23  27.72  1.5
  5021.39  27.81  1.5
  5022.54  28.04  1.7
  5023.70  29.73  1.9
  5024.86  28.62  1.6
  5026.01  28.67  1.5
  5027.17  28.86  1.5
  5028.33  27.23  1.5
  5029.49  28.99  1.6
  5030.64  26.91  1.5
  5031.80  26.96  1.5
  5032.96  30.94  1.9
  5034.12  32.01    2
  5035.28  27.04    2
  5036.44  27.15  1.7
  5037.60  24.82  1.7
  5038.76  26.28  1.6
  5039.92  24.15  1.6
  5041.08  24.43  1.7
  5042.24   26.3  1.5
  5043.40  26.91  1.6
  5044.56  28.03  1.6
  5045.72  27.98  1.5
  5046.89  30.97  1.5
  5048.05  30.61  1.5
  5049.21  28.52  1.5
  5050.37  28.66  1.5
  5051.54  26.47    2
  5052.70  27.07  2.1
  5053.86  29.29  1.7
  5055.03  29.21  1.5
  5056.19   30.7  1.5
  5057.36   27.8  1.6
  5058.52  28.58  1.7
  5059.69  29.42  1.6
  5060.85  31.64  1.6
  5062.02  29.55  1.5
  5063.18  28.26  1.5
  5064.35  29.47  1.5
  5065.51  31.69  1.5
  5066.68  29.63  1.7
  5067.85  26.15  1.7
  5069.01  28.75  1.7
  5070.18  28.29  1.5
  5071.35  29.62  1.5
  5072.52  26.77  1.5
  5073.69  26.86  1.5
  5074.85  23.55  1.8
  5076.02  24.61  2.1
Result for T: 2.8 Ang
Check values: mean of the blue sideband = 30.5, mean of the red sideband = 27.9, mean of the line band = 26.3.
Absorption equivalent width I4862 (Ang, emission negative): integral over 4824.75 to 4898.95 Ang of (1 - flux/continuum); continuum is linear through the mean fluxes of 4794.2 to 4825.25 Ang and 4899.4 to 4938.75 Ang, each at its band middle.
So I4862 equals 4.0 Ang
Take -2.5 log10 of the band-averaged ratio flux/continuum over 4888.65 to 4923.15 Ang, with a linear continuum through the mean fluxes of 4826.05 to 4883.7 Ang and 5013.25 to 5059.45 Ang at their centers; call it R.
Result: -0.078 mag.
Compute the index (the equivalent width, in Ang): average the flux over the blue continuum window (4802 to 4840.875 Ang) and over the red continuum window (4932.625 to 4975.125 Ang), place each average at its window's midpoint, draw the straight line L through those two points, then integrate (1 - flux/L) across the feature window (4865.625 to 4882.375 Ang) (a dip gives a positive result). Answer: 2.1 Ang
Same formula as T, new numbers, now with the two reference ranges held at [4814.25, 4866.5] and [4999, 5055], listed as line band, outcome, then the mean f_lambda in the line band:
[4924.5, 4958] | -2.2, 30.2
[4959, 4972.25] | -1.0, 30.3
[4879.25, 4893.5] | 0.2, 28.3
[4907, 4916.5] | -0.5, 29.9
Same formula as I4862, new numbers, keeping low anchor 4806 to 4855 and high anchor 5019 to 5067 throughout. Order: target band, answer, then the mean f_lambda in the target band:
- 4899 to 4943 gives -0.96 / 29.9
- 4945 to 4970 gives -1.24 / 30.4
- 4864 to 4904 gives 1.95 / 28.1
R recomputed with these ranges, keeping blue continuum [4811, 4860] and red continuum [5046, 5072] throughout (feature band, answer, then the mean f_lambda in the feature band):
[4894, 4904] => -0.073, 31.5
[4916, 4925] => 0.026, 28.7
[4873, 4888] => 0.059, 27.9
